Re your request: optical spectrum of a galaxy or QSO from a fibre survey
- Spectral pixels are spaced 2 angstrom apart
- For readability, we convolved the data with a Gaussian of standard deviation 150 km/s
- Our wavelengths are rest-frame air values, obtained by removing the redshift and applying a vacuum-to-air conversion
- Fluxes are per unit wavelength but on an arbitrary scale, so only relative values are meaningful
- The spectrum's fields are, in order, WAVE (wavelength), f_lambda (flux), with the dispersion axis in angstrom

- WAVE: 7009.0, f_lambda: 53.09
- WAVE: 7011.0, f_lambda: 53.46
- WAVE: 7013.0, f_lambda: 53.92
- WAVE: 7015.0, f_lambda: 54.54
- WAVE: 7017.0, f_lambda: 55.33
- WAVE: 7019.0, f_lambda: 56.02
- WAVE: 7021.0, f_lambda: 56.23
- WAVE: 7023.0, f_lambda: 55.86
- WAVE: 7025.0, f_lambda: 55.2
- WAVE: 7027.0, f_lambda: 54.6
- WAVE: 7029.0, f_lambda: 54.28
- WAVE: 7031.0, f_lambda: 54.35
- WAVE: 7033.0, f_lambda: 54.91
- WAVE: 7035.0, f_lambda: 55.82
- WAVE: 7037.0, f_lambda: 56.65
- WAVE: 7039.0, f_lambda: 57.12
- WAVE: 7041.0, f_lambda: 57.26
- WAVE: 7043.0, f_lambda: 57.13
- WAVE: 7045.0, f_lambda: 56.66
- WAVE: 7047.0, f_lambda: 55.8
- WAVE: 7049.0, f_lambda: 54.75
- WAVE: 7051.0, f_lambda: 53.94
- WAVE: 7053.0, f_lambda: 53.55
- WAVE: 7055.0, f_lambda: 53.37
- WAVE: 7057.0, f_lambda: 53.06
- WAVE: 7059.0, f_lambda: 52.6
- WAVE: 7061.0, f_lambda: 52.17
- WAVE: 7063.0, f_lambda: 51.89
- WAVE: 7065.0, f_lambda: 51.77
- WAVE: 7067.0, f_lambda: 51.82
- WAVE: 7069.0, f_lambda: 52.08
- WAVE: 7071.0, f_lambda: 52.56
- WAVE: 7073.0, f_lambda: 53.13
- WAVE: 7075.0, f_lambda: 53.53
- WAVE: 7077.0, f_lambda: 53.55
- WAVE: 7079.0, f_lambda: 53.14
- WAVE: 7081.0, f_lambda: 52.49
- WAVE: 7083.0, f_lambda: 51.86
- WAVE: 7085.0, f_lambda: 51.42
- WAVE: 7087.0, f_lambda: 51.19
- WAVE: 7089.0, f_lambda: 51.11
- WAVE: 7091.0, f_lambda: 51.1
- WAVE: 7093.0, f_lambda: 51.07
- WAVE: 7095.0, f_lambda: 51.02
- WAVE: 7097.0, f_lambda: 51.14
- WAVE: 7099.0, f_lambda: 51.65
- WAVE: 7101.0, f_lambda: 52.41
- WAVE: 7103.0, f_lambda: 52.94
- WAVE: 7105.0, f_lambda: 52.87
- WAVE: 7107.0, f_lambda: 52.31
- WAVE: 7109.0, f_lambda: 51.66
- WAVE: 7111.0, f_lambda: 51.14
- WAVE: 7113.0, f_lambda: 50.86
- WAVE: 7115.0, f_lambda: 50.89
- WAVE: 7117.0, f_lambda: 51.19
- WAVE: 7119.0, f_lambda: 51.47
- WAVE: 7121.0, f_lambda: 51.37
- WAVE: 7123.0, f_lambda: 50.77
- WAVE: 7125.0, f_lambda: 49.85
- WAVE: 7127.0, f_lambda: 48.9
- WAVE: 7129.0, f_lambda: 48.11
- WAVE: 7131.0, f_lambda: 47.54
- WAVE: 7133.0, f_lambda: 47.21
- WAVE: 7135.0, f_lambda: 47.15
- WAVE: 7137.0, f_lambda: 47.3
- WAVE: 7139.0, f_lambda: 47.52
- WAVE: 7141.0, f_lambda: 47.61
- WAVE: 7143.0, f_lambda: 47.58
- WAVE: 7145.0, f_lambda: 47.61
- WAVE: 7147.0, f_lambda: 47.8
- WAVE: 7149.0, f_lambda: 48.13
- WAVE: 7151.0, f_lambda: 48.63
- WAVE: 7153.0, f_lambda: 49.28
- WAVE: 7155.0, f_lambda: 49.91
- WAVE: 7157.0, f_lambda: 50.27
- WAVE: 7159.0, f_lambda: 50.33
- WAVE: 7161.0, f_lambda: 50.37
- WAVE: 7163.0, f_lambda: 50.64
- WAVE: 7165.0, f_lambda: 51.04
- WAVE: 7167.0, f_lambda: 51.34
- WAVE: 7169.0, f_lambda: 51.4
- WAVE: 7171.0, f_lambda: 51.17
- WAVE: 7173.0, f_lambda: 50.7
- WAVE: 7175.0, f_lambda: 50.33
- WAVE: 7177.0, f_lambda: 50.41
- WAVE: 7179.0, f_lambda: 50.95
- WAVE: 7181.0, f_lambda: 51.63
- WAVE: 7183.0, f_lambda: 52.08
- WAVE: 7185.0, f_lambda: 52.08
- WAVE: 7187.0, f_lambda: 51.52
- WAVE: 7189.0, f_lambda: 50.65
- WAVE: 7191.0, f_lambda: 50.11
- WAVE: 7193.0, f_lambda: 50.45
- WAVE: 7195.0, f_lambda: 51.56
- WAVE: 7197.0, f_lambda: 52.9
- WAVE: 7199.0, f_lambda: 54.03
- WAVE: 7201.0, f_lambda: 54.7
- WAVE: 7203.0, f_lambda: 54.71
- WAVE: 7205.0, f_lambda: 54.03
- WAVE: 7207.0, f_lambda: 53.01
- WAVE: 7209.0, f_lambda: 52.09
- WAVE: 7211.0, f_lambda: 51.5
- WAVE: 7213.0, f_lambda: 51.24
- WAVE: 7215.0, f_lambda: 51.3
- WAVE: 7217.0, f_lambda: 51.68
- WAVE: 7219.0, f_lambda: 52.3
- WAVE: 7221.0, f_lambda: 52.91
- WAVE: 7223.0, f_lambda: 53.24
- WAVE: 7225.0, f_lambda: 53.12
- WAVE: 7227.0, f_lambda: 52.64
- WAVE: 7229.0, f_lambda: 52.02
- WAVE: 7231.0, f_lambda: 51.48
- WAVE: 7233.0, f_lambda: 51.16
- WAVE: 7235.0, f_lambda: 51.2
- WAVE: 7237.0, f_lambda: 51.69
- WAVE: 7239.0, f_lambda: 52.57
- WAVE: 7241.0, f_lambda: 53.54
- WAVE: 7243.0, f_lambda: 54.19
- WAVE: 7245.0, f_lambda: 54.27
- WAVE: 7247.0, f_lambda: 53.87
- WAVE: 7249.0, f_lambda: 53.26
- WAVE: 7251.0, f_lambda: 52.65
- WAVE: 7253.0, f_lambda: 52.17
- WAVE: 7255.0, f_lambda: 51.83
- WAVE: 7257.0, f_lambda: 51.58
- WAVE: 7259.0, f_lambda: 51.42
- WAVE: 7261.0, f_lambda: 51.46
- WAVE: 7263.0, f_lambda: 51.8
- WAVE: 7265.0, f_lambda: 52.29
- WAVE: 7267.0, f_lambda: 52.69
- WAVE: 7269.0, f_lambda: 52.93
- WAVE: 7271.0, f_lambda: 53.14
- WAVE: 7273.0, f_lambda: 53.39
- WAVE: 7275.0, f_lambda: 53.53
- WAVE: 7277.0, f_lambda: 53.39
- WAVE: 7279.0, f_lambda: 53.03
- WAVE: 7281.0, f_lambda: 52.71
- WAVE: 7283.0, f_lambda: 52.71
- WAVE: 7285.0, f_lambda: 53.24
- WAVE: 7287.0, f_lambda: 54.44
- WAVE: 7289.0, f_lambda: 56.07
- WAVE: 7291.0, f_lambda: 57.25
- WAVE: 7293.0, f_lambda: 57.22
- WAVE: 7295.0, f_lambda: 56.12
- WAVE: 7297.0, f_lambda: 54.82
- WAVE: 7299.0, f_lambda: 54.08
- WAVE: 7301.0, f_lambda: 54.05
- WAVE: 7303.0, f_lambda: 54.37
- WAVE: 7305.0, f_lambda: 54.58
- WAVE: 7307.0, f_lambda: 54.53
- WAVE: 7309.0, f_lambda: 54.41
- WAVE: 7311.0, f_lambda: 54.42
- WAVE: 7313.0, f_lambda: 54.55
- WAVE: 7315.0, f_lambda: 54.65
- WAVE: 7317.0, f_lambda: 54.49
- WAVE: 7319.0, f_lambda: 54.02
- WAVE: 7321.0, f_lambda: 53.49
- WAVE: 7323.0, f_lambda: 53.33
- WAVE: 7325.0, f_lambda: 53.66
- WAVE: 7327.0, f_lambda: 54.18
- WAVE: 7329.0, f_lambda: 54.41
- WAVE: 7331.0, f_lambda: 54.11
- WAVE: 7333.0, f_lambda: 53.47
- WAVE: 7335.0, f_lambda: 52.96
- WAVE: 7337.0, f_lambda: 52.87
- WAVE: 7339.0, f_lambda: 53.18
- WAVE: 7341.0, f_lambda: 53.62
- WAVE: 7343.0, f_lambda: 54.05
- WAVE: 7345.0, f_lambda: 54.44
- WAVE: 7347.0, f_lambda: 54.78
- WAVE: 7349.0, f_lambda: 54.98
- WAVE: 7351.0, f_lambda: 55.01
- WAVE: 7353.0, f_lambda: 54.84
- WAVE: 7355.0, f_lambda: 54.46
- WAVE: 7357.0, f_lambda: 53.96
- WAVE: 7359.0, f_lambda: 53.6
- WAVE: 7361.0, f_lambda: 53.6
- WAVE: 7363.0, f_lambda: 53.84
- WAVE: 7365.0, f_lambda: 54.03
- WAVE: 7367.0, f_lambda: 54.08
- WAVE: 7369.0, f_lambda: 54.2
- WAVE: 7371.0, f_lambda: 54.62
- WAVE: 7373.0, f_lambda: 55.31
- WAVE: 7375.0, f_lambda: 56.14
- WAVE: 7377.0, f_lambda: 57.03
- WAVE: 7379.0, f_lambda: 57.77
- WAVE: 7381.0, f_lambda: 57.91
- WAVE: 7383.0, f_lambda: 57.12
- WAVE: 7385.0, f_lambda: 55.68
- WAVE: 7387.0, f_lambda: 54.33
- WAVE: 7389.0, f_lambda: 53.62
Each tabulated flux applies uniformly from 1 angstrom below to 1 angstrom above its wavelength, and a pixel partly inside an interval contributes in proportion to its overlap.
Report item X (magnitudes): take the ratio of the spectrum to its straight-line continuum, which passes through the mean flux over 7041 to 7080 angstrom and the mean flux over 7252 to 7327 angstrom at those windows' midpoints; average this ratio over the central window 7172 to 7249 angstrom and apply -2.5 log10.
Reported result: 0.03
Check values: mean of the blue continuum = 53.6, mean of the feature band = 52.2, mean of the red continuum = 53.7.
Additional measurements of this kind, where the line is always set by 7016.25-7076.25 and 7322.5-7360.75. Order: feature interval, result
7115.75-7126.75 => 0.07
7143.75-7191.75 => 0.08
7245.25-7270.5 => 0.04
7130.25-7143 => 0.15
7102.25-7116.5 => 0.05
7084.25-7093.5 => 0.07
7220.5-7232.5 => 0.03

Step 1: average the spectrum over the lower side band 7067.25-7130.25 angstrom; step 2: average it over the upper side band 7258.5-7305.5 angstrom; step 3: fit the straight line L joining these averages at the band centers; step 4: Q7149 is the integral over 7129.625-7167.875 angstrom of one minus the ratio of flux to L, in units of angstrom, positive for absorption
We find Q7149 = 2.5 angstrom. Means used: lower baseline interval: 51.6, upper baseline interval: 53.8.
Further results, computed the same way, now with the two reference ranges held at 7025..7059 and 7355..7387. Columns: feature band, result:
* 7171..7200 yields 2.0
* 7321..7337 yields 0.4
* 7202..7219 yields 0.8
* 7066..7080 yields 0.6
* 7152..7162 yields 0.9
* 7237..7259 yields 0.9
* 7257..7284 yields 1.3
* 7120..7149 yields 3.6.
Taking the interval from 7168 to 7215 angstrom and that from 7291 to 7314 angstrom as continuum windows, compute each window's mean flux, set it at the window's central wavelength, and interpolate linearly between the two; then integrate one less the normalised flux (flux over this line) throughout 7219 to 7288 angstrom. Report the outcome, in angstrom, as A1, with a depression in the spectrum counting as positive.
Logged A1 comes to 1.15 angstrom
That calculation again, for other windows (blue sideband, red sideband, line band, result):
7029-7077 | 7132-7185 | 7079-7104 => 0.4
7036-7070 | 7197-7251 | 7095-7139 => 2.7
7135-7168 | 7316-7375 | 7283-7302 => -0.9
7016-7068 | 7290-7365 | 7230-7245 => 0.6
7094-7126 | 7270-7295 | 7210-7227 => 0.3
